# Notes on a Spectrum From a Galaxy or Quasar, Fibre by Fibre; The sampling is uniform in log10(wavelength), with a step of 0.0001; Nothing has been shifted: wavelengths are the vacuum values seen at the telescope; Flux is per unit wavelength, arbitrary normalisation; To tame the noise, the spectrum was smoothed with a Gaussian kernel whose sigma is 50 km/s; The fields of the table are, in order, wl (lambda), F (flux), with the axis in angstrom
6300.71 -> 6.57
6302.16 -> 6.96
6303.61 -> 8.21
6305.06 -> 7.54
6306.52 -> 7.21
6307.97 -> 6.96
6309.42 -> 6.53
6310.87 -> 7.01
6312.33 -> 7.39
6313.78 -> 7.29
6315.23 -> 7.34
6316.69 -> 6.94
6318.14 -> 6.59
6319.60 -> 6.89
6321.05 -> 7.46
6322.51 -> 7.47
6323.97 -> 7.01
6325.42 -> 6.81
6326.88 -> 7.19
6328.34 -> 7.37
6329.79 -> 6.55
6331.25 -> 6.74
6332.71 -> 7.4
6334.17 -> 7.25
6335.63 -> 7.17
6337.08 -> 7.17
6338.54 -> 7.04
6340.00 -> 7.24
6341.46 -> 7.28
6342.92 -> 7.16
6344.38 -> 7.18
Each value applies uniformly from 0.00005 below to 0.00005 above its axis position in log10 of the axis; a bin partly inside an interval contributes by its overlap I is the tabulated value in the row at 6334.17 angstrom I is 7.25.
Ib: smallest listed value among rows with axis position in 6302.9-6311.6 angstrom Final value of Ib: 6.53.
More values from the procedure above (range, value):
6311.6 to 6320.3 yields 6.59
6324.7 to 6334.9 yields 6.55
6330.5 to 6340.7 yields 6.74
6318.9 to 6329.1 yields 6.81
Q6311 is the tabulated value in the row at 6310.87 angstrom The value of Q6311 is 7.01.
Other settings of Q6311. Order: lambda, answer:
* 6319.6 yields 6.89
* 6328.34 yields 7.37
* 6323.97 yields 7.01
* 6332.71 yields 7.4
